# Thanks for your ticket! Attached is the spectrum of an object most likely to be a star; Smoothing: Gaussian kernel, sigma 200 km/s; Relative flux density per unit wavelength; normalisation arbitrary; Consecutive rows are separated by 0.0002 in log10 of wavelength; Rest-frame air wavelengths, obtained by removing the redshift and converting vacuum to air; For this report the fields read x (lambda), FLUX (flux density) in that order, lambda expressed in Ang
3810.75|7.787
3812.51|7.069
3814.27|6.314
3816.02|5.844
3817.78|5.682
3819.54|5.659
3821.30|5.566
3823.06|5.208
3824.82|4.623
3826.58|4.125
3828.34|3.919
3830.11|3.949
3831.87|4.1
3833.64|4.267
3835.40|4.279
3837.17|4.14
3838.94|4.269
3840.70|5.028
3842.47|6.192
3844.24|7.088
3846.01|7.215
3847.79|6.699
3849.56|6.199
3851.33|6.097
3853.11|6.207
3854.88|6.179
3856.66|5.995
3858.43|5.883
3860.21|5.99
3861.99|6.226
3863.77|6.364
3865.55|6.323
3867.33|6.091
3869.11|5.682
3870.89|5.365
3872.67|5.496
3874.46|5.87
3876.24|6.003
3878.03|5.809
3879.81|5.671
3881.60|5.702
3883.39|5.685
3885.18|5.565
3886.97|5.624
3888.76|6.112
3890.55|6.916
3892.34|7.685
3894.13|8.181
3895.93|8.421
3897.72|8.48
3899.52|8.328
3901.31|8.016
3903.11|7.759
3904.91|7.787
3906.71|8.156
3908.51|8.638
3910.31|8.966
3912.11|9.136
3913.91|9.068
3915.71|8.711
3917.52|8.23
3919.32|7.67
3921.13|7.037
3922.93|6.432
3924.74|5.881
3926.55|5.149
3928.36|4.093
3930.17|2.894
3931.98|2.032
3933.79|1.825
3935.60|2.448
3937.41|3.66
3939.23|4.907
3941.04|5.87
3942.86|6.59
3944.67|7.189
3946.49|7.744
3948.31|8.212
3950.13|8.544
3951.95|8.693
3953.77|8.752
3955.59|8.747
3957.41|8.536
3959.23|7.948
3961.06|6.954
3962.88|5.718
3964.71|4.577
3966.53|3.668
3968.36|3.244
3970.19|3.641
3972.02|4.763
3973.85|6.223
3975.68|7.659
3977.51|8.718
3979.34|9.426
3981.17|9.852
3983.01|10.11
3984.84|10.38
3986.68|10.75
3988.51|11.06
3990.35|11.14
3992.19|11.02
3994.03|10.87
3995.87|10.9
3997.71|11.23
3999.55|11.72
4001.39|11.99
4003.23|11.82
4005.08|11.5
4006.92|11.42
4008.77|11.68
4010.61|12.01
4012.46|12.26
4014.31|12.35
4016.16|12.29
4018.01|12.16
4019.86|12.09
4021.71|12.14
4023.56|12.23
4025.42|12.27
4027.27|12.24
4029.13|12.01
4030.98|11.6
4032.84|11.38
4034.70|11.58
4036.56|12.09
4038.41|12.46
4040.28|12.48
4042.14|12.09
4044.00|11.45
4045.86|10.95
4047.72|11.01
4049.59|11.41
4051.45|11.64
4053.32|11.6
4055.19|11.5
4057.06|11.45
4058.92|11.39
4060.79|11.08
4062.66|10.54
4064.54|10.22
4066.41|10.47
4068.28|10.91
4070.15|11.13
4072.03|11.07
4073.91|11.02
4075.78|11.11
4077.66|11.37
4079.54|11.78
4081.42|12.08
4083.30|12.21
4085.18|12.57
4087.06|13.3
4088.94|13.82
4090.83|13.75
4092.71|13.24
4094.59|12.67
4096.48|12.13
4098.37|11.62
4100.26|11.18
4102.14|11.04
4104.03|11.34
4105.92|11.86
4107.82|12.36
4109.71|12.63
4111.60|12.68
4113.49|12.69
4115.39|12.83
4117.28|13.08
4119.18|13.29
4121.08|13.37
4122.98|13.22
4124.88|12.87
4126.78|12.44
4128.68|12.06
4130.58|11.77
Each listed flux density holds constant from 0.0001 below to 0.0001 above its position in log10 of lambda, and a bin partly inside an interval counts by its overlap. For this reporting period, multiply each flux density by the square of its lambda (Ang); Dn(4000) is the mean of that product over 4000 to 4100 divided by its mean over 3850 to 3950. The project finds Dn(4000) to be 1.99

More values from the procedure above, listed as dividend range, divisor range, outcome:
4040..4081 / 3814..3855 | 2.36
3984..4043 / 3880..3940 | 1.90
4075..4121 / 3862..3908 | 2.06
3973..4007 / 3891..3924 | 1.34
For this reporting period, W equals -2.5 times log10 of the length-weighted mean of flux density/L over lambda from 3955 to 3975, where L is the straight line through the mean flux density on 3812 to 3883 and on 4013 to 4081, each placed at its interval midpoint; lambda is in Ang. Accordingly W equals 0.49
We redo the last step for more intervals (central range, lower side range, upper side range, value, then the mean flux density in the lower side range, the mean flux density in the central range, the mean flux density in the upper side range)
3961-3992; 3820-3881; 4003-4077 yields 0.26 mag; 5.54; 7.63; 11.6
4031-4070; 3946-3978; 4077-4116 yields -0.10 mag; 6.76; 11.4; 12.3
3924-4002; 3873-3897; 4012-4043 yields 0.31 mag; 6.4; 7.33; 12.1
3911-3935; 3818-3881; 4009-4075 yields 0.28 mag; 5.54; 5.99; 11.6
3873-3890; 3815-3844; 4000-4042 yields 0.17 mag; 4.86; 5.79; 12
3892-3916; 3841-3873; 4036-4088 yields -0.14 mag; 6.17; 8.39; 11.5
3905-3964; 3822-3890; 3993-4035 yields 0.27 mag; 5.57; 6.71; 11.8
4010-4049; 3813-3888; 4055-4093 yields -0.14 mag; 5.59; 12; 11.7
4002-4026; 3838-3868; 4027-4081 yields -0.16 mag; 6.12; 12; 11.4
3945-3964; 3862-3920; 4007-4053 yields 0.17 mag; 7.1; 7.92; 11.9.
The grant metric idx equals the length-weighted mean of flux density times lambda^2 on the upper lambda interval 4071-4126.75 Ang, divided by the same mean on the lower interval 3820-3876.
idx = 2.54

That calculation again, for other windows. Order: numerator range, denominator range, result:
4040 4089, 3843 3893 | 2.07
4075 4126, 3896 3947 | 2.09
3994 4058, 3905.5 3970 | 1.92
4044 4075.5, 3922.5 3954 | 2.13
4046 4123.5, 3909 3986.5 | 1.90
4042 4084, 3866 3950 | 1.88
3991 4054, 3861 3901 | 1.95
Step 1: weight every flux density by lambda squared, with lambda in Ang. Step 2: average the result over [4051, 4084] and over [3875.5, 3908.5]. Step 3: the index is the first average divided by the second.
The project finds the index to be 1.74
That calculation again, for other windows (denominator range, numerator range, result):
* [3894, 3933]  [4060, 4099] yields 1.79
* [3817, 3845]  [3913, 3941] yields 1.15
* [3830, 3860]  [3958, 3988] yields 1.38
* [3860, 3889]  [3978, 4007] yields 1.98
